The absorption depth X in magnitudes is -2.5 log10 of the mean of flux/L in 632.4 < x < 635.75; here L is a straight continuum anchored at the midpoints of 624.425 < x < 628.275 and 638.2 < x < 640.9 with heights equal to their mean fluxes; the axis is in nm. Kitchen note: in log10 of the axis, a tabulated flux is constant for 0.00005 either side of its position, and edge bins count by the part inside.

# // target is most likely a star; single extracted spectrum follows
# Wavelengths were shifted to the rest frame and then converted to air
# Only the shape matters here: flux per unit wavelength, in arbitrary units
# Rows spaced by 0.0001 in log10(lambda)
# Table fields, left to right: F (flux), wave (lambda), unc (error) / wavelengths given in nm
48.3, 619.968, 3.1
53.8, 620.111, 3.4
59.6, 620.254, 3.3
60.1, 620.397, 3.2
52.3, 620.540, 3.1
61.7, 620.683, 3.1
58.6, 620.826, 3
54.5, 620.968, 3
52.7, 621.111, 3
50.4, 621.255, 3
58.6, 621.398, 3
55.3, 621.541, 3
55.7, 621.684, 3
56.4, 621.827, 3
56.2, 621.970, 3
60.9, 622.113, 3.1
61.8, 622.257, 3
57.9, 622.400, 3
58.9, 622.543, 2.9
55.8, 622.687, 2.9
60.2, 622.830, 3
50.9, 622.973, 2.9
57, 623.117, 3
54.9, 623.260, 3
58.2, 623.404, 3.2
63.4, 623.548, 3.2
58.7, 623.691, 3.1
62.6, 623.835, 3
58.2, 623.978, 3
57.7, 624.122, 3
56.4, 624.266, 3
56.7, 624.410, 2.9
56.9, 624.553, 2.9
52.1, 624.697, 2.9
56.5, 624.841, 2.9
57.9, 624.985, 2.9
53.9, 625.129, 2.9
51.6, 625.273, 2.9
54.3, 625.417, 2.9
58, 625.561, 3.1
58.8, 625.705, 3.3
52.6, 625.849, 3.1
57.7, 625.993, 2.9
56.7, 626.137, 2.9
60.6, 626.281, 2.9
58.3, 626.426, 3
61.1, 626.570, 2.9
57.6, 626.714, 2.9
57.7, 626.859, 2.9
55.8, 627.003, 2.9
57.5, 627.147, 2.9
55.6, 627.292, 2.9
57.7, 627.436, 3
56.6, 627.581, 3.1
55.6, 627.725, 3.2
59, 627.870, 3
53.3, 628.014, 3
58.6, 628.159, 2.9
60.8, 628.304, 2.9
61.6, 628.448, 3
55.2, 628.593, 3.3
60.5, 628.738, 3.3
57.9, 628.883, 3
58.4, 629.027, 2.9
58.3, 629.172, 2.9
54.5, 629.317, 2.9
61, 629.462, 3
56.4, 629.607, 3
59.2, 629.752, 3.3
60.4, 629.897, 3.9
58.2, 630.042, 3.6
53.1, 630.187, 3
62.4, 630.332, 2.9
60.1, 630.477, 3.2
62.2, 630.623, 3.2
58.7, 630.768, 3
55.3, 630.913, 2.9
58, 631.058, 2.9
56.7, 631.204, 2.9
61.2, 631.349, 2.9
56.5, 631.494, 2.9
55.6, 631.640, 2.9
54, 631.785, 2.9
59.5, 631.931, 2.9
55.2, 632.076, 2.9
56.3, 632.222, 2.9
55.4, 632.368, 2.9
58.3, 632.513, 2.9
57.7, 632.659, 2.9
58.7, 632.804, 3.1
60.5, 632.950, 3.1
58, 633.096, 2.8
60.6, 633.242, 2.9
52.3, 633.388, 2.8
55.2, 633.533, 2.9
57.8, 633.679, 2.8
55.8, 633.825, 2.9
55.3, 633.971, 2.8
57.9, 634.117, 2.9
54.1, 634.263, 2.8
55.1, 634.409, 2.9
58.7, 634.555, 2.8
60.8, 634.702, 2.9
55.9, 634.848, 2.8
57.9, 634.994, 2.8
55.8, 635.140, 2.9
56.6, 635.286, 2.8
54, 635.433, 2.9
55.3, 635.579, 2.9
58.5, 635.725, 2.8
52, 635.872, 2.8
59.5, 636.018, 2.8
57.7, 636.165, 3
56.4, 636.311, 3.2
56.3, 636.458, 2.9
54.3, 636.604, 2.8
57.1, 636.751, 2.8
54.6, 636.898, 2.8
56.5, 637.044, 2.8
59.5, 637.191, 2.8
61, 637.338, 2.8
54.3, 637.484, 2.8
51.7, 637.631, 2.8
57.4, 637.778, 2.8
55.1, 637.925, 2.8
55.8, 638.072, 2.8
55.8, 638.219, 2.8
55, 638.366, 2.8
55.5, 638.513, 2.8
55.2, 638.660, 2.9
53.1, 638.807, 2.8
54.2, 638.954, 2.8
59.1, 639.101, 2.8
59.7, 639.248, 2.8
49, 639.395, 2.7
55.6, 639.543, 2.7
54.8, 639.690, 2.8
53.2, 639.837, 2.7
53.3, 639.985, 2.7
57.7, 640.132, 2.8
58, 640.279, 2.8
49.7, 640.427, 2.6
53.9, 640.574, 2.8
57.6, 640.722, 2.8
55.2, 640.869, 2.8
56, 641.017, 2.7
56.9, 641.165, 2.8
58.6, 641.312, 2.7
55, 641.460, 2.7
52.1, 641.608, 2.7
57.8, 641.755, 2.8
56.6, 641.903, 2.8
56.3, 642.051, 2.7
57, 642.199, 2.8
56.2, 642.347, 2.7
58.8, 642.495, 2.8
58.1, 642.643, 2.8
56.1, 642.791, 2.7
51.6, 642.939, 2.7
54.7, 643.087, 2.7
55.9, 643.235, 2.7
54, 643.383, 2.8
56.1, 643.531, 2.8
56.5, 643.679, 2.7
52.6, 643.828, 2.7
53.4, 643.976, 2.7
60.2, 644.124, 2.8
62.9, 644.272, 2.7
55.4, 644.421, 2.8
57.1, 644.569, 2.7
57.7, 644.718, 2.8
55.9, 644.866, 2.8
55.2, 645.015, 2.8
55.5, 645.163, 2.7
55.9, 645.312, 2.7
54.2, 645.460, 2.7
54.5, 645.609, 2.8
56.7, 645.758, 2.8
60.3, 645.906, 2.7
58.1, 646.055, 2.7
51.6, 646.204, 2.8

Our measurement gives -0.02 mag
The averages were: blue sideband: 56.7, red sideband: 55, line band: 57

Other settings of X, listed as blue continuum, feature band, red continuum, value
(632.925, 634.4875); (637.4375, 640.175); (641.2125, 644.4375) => 0.03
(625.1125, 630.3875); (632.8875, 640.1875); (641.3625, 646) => 0.01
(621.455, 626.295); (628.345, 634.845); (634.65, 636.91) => -0.02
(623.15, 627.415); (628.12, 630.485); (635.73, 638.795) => -0.03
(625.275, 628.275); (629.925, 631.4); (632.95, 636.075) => -0.03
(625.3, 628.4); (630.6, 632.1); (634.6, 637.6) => -0.01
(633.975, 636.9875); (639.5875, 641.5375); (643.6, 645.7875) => 0.02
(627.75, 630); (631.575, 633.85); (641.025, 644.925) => 0.01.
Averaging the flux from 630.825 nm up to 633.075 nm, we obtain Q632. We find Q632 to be 57.3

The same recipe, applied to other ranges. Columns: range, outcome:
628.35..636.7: 57.4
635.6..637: 56.2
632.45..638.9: 56.5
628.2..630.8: 58.8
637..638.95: 55.8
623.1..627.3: 57.2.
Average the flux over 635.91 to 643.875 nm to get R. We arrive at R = 55.7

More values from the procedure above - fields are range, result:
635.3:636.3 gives 56.2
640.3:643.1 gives 55.7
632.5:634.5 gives 56.9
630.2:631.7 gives 58.5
